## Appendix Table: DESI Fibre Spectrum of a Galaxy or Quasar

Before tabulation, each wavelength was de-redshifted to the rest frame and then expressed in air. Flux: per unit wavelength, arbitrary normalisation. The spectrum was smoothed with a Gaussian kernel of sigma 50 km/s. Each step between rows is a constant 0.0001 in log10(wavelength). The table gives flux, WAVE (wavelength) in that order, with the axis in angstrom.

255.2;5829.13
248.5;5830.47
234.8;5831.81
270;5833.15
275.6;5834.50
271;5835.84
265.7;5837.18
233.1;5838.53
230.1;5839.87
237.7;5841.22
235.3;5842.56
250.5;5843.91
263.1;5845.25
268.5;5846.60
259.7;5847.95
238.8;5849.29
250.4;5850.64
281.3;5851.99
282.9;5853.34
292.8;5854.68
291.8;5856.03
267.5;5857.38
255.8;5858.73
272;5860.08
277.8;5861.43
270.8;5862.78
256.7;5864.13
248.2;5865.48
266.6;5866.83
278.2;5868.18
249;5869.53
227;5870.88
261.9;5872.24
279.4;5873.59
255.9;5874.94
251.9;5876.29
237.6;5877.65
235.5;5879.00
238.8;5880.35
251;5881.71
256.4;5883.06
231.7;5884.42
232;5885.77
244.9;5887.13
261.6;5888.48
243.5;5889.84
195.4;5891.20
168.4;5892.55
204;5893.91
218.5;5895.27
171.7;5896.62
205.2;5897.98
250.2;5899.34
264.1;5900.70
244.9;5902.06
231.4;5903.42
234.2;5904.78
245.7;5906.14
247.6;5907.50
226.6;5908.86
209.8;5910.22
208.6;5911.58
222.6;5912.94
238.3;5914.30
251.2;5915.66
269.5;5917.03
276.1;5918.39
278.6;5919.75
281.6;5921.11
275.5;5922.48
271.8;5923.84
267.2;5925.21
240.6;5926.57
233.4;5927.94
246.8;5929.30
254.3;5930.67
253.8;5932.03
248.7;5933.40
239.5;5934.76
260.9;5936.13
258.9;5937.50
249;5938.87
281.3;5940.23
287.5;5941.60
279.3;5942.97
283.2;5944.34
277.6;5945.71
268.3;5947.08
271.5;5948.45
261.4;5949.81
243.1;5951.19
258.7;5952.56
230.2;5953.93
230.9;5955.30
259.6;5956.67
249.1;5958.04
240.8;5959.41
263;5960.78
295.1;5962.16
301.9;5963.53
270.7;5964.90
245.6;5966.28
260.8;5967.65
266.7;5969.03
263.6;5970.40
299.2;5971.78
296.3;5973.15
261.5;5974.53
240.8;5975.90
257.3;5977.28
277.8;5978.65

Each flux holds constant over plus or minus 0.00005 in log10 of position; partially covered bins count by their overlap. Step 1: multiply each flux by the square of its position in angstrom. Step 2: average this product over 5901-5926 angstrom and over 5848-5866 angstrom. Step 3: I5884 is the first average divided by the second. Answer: 0.95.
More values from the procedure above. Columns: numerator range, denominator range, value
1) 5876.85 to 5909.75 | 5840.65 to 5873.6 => 0.89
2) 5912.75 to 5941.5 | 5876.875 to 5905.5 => 1.14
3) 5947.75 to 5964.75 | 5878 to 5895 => 1.15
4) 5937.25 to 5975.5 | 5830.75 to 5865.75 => 1.06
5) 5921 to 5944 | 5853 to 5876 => 1.00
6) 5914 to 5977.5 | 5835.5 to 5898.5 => 1.09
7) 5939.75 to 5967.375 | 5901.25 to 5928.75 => 1.08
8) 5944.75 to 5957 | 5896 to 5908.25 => 1.12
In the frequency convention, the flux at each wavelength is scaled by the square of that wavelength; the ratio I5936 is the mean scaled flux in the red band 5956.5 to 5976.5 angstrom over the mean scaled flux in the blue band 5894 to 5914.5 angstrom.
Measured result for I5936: 1.21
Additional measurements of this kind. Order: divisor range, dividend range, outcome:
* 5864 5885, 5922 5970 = 1.06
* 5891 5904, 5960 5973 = 1.30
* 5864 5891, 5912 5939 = 1.04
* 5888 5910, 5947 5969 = 1.18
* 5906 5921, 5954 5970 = 1.08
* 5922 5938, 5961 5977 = 1.09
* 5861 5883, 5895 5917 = 0.91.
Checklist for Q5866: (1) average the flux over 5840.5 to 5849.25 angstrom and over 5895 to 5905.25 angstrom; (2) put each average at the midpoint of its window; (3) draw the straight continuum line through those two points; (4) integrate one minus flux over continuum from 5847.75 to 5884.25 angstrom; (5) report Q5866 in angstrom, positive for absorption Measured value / -2.7 angstrom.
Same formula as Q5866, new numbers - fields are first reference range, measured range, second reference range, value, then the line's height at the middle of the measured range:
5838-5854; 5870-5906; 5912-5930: 2.9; 255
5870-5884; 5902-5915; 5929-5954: 1.3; 255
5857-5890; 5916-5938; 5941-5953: 0.5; 266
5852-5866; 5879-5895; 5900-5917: 1.4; 252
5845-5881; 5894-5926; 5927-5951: 2.3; 261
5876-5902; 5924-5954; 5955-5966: -0.7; 254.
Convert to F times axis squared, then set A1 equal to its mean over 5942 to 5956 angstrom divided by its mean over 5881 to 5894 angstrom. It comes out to 1.2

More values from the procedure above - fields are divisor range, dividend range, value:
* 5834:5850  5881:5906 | 0.92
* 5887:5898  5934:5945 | 1.28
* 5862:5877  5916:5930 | 1.04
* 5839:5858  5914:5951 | 1.04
